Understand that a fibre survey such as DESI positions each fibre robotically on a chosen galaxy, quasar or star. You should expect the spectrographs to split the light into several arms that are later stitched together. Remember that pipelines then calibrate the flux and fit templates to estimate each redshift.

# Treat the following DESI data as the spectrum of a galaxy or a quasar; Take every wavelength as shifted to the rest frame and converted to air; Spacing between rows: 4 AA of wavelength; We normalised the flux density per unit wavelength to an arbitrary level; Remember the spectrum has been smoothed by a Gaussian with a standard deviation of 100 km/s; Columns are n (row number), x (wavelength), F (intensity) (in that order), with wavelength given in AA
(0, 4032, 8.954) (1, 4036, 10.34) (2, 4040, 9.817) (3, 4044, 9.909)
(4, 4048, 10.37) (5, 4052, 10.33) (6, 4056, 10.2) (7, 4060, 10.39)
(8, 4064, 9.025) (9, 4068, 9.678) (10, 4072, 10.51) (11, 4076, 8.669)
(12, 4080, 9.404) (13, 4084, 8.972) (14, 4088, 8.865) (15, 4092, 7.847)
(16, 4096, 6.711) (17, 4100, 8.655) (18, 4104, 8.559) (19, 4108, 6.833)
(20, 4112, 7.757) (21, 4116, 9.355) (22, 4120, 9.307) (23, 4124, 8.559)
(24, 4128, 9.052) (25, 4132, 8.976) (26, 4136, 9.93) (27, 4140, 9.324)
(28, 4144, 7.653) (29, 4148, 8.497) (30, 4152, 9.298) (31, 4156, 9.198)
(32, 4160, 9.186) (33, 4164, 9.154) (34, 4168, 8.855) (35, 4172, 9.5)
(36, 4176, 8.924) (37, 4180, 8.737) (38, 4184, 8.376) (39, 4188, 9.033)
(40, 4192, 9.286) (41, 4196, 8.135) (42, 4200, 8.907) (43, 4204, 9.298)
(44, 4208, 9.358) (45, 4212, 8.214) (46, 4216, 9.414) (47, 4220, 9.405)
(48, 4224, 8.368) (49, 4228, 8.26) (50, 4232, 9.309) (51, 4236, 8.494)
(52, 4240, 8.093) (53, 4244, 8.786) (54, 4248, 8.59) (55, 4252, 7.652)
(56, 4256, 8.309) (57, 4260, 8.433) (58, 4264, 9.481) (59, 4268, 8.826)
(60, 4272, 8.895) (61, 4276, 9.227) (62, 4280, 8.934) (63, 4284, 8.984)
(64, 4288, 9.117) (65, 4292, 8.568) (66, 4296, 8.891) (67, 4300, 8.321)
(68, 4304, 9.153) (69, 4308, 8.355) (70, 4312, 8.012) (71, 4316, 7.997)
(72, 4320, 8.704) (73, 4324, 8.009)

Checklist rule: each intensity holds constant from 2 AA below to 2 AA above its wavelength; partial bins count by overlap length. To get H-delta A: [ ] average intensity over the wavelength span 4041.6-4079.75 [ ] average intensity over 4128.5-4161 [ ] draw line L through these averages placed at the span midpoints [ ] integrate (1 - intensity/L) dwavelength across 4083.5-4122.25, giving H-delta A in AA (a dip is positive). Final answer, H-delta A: 4.82 AA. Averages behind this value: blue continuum 9.87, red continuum 9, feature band 8.26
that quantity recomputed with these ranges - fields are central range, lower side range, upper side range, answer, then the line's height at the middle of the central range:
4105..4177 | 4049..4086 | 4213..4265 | 3.1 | 9.25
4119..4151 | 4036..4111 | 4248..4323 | 0.4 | 9.02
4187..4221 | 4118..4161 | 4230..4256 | -1.3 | 8.67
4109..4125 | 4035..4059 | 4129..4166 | 1.2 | 9.37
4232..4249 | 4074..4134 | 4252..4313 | 0.2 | 8.69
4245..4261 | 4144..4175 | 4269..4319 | 1.0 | 8.8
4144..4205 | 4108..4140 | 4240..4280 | -0.8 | 8.8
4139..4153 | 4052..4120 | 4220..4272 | 0.3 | 8.78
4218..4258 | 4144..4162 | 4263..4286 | 2.1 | 8.99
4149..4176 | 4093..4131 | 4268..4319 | -2.3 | 8.42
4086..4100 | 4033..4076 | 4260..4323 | 2.6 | 9.77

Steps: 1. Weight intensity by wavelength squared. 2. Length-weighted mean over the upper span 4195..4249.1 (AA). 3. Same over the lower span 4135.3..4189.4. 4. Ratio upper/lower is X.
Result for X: 1.01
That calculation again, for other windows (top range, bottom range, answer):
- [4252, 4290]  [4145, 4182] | 1.03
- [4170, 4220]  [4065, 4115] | 1.10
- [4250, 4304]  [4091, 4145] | 1.11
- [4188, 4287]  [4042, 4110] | 1.04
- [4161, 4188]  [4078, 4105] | 1.10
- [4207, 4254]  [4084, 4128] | 1.10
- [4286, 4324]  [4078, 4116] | 1.14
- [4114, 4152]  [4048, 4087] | 0.96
